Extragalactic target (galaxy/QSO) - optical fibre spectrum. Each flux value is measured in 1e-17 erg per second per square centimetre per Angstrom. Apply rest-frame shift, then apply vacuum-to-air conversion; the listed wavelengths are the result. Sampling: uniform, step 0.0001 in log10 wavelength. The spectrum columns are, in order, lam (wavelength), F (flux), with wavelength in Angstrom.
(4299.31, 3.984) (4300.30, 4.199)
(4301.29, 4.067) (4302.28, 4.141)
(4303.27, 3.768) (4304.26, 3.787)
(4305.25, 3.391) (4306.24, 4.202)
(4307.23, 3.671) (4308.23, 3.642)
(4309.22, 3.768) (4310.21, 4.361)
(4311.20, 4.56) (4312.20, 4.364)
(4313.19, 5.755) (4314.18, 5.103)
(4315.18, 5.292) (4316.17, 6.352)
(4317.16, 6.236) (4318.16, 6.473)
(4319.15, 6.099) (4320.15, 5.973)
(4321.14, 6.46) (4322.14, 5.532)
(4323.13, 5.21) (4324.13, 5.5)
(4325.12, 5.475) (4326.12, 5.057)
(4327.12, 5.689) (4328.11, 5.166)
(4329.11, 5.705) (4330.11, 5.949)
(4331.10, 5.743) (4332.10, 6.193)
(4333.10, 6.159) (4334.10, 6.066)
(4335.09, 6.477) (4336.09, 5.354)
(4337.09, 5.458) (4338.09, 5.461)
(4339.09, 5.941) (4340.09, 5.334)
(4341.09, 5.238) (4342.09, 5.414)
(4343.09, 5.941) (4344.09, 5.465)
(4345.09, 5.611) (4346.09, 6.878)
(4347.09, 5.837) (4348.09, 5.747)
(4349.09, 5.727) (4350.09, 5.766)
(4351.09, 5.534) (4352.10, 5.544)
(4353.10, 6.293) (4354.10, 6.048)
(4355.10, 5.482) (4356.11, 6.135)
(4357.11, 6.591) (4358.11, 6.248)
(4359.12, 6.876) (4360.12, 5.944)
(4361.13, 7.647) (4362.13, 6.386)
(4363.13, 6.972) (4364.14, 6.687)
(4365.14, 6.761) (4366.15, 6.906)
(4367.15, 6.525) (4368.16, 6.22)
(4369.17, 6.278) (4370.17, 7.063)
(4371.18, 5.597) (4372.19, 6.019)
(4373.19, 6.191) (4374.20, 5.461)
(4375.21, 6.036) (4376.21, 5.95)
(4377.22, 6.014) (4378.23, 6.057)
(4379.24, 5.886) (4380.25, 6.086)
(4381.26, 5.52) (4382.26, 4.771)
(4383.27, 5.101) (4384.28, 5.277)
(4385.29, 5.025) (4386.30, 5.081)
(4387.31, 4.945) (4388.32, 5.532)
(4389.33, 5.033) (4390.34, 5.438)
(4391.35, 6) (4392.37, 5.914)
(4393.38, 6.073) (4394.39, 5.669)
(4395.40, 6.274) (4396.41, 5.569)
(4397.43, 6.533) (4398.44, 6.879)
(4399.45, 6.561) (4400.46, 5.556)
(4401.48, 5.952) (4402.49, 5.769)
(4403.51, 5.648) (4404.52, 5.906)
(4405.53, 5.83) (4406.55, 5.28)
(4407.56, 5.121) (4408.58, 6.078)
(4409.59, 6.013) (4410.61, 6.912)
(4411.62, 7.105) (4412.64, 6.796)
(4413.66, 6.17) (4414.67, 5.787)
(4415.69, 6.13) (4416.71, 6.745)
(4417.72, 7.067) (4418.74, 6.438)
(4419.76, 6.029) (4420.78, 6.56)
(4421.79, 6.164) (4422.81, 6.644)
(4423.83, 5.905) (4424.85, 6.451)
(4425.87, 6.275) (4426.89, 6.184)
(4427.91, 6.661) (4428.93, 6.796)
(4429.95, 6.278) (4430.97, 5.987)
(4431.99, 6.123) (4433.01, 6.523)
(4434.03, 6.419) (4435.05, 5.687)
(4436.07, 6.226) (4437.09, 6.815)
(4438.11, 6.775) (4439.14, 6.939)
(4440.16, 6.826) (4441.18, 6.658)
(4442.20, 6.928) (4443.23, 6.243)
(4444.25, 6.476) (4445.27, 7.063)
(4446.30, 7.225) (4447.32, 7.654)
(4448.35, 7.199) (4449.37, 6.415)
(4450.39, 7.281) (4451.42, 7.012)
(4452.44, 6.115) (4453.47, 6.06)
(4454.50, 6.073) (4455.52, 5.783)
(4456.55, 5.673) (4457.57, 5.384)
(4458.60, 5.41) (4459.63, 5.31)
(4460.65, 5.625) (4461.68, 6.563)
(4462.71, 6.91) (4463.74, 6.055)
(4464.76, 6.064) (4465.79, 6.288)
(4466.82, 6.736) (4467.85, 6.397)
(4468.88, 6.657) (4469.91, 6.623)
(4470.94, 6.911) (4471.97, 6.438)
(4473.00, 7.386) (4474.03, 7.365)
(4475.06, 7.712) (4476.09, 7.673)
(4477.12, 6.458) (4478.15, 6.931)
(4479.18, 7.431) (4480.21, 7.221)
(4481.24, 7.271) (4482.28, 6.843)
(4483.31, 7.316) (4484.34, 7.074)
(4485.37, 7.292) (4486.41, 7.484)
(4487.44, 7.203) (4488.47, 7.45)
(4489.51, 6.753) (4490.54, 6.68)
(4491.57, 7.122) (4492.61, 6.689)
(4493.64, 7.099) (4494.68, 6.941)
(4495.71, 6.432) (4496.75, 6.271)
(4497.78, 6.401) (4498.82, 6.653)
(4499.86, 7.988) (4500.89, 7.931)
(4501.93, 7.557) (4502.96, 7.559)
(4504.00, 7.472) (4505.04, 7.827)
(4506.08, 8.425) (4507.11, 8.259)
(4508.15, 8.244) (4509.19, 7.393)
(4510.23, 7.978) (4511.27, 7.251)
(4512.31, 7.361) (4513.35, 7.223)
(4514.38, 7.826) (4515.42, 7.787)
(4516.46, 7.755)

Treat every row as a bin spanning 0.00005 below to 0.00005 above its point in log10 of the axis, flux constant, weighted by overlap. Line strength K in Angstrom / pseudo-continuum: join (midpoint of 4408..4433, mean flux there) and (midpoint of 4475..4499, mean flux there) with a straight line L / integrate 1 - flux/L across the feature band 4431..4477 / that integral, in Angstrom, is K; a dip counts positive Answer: 1.1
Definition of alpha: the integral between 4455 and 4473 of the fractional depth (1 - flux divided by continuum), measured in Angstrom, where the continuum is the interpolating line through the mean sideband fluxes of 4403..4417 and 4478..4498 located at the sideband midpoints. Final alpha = 1.4 Angstrom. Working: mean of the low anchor 6.1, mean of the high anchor 7.01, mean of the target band 6.2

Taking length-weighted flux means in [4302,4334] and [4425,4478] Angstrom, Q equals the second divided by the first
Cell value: 1.26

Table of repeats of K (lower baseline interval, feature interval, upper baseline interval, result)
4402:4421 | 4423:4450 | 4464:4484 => -0.4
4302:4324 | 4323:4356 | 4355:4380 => -0.7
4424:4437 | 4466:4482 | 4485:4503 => -0.4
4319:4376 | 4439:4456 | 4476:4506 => 0.2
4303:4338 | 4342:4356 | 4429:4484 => -0.7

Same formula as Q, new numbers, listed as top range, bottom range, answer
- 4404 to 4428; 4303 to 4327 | 1.24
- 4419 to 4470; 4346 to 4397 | 1.07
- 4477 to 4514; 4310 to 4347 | 1.29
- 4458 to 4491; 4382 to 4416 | 1.17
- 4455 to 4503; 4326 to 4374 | 1.12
